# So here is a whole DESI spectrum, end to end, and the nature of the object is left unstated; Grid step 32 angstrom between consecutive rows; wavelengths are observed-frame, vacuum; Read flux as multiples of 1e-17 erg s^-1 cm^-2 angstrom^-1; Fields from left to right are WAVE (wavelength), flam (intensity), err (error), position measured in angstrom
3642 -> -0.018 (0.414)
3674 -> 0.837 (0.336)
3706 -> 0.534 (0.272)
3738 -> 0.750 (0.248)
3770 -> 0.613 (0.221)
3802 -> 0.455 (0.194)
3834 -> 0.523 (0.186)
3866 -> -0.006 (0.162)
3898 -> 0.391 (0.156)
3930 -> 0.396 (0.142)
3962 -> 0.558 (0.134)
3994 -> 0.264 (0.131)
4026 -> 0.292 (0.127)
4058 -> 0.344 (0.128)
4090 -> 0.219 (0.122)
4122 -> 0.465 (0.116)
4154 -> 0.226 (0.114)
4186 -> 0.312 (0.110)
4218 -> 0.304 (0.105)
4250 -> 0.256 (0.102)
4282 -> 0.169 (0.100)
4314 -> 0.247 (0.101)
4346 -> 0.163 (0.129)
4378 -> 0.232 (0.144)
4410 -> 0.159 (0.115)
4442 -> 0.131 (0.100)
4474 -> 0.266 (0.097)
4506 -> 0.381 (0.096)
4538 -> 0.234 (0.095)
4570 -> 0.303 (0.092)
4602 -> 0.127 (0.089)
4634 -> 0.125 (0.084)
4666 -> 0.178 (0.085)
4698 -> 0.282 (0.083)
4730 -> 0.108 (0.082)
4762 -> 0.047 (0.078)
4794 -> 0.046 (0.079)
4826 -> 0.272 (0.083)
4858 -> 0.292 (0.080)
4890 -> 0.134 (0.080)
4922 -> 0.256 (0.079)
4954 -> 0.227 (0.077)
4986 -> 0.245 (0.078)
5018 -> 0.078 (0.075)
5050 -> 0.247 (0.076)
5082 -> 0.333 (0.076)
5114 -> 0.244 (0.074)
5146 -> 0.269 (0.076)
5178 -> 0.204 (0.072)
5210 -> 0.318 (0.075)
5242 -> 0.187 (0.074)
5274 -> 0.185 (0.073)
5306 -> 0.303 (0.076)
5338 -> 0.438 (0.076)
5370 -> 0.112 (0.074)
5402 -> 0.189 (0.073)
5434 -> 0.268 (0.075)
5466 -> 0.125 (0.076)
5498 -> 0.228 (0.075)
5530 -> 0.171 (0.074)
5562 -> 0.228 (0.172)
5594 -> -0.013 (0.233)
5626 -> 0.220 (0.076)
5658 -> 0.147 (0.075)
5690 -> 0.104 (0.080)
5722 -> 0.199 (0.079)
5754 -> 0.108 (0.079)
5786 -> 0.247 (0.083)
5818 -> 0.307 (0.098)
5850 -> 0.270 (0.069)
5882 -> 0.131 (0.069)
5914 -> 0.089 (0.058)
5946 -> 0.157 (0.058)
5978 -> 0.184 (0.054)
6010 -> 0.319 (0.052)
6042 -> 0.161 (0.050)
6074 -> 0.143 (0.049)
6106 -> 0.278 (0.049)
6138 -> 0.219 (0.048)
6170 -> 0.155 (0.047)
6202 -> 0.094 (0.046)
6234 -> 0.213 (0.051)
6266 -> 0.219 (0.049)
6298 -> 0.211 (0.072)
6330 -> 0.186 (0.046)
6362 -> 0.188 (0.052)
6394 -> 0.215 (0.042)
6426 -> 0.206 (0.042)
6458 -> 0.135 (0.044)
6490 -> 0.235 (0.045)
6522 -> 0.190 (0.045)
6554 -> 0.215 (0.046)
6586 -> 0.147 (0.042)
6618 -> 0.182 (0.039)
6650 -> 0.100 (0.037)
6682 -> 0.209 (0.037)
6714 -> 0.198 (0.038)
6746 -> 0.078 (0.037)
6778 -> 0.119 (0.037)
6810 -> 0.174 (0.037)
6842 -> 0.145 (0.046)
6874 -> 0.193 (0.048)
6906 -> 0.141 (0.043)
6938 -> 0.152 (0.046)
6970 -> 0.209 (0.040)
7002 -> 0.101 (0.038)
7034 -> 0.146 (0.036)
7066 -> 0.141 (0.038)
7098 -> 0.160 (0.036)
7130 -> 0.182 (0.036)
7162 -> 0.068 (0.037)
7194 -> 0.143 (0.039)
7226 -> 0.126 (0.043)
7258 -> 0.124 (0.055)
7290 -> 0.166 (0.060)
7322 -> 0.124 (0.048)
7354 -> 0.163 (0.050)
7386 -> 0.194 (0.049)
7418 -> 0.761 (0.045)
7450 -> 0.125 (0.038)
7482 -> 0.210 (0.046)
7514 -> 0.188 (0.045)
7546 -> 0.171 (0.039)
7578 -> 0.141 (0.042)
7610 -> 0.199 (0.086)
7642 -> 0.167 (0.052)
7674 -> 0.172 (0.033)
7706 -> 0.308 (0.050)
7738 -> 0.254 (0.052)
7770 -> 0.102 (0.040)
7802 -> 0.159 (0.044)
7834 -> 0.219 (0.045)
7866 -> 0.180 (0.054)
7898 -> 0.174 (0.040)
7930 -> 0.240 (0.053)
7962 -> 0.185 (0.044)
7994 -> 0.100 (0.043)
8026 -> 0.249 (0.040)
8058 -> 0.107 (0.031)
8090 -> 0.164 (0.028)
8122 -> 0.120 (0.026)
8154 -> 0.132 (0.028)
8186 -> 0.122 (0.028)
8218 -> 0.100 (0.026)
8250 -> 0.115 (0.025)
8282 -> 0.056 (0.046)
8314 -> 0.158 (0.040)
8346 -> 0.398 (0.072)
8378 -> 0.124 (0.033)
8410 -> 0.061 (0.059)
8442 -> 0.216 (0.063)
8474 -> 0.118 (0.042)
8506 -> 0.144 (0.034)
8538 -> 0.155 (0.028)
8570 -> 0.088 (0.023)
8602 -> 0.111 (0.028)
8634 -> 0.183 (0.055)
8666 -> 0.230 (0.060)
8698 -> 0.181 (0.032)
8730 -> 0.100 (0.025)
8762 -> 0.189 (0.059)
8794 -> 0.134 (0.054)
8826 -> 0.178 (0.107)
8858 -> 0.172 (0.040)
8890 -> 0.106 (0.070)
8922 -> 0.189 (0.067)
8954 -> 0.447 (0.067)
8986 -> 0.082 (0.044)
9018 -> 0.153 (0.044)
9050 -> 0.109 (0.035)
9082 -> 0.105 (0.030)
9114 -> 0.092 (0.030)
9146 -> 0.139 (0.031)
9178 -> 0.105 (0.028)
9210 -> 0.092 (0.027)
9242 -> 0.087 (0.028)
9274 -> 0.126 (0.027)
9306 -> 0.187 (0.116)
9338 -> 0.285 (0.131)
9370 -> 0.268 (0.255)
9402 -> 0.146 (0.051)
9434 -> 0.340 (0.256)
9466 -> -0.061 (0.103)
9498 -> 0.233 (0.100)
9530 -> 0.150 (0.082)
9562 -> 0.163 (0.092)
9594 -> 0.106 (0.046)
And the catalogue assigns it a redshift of 0.987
